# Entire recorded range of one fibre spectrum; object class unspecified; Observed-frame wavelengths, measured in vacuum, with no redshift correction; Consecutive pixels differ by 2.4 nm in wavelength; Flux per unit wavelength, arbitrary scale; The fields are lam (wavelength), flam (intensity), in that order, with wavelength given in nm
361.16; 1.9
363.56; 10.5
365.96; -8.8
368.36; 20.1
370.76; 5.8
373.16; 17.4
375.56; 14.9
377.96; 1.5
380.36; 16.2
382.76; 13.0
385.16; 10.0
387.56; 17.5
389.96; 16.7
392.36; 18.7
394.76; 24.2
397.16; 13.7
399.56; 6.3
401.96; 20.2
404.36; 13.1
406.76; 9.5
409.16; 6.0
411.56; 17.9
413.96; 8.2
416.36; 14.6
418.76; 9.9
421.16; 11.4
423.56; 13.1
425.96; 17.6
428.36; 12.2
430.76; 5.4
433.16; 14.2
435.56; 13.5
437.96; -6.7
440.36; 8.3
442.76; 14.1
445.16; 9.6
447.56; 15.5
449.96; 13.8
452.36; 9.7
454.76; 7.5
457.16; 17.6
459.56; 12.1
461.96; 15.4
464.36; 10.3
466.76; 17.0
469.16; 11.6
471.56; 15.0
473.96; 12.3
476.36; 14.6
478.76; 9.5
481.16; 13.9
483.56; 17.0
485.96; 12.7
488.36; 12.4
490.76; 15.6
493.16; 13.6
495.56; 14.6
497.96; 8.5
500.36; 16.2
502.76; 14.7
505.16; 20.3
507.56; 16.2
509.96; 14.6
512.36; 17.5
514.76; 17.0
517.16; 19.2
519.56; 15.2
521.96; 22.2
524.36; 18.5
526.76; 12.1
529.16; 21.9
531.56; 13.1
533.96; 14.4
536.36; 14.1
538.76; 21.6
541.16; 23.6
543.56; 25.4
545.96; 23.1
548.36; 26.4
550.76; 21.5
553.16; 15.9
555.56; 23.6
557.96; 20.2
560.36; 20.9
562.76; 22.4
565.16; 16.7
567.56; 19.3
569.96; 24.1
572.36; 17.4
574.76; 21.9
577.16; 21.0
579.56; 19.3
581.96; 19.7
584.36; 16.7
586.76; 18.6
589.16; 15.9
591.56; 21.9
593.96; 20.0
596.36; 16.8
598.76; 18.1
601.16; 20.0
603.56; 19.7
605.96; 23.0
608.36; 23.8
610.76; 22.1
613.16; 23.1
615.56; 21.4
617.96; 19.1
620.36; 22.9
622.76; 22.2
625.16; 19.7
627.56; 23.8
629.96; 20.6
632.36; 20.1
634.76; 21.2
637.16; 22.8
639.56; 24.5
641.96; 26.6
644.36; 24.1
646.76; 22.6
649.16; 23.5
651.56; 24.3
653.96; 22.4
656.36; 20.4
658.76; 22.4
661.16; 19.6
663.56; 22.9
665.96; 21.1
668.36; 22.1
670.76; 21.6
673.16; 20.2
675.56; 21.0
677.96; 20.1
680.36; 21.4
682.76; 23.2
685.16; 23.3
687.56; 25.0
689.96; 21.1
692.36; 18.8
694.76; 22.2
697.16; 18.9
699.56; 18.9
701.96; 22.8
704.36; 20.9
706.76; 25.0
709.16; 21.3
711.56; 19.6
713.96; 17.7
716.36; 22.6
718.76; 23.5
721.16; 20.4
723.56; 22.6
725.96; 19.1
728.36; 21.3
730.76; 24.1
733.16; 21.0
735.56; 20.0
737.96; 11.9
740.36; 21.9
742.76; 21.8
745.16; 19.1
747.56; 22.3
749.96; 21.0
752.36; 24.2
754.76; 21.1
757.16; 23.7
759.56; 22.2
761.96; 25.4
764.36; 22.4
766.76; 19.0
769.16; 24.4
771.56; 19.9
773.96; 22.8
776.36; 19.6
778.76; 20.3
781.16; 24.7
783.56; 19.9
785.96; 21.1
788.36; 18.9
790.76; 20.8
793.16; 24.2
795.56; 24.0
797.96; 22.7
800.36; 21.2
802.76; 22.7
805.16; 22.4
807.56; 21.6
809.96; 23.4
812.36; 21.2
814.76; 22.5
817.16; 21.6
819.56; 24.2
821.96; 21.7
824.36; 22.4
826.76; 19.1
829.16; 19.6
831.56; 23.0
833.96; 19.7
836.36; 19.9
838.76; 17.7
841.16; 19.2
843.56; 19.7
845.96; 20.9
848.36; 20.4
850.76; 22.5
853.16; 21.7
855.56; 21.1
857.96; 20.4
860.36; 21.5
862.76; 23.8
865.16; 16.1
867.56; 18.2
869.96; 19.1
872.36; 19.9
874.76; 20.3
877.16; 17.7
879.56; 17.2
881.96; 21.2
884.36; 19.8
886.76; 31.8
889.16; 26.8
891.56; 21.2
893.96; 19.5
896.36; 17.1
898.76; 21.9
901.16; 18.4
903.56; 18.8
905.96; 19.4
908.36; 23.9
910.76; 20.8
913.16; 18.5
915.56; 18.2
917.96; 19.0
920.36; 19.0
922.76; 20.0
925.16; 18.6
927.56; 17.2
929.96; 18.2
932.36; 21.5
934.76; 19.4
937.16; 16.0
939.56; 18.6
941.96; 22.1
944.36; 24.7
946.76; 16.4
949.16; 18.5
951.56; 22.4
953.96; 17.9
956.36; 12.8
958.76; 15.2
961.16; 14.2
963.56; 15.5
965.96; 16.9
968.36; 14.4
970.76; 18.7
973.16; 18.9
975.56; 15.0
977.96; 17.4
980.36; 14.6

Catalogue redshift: 0.352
